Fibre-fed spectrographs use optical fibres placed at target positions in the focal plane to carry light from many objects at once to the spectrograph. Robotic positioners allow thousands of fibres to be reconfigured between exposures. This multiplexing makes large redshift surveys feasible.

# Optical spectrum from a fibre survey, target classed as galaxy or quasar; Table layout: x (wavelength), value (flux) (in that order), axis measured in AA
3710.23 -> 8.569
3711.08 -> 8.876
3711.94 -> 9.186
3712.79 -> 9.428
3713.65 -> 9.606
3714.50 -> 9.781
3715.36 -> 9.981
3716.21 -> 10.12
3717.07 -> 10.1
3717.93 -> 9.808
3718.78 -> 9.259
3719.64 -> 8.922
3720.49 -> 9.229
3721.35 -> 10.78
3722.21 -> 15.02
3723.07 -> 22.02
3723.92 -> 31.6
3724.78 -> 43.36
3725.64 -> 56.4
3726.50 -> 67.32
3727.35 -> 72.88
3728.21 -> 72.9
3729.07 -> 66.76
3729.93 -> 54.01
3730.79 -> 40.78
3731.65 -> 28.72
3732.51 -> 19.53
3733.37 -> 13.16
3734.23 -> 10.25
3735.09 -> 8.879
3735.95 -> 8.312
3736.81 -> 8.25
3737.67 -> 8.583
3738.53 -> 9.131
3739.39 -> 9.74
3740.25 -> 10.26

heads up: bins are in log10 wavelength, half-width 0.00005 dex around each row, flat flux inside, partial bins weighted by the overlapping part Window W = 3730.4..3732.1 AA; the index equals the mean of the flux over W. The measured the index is 34.4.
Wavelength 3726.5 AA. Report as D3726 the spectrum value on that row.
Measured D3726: 67.32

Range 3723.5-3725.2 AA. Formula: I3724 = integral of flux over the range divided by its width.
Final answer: 37.4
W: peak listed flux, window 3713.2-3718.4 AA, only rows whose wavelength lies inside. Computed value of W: 10.12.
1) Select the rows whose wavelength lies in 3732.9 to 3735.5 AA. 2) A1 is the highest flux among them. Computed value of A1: 13.16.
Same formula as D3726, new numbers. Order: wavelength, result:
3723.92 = 31.6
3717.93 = 9.808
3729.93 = 54.01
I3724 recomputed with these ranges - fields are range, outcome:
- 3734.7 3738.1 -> 8.51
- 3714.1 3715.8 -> 9.89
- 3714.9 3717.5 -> 10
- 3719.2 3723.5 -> 13.2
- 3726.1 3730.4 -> 66.6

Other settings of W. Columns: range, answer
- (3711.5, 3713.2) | 9.428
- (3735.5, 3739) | 9.131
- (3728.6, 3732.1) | 66.76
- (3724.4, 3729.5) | 72.9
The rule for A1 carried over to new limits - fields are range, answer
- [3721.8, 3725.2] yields 43.36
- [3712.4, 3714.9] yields 9.781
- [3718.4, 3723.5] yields 22.02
